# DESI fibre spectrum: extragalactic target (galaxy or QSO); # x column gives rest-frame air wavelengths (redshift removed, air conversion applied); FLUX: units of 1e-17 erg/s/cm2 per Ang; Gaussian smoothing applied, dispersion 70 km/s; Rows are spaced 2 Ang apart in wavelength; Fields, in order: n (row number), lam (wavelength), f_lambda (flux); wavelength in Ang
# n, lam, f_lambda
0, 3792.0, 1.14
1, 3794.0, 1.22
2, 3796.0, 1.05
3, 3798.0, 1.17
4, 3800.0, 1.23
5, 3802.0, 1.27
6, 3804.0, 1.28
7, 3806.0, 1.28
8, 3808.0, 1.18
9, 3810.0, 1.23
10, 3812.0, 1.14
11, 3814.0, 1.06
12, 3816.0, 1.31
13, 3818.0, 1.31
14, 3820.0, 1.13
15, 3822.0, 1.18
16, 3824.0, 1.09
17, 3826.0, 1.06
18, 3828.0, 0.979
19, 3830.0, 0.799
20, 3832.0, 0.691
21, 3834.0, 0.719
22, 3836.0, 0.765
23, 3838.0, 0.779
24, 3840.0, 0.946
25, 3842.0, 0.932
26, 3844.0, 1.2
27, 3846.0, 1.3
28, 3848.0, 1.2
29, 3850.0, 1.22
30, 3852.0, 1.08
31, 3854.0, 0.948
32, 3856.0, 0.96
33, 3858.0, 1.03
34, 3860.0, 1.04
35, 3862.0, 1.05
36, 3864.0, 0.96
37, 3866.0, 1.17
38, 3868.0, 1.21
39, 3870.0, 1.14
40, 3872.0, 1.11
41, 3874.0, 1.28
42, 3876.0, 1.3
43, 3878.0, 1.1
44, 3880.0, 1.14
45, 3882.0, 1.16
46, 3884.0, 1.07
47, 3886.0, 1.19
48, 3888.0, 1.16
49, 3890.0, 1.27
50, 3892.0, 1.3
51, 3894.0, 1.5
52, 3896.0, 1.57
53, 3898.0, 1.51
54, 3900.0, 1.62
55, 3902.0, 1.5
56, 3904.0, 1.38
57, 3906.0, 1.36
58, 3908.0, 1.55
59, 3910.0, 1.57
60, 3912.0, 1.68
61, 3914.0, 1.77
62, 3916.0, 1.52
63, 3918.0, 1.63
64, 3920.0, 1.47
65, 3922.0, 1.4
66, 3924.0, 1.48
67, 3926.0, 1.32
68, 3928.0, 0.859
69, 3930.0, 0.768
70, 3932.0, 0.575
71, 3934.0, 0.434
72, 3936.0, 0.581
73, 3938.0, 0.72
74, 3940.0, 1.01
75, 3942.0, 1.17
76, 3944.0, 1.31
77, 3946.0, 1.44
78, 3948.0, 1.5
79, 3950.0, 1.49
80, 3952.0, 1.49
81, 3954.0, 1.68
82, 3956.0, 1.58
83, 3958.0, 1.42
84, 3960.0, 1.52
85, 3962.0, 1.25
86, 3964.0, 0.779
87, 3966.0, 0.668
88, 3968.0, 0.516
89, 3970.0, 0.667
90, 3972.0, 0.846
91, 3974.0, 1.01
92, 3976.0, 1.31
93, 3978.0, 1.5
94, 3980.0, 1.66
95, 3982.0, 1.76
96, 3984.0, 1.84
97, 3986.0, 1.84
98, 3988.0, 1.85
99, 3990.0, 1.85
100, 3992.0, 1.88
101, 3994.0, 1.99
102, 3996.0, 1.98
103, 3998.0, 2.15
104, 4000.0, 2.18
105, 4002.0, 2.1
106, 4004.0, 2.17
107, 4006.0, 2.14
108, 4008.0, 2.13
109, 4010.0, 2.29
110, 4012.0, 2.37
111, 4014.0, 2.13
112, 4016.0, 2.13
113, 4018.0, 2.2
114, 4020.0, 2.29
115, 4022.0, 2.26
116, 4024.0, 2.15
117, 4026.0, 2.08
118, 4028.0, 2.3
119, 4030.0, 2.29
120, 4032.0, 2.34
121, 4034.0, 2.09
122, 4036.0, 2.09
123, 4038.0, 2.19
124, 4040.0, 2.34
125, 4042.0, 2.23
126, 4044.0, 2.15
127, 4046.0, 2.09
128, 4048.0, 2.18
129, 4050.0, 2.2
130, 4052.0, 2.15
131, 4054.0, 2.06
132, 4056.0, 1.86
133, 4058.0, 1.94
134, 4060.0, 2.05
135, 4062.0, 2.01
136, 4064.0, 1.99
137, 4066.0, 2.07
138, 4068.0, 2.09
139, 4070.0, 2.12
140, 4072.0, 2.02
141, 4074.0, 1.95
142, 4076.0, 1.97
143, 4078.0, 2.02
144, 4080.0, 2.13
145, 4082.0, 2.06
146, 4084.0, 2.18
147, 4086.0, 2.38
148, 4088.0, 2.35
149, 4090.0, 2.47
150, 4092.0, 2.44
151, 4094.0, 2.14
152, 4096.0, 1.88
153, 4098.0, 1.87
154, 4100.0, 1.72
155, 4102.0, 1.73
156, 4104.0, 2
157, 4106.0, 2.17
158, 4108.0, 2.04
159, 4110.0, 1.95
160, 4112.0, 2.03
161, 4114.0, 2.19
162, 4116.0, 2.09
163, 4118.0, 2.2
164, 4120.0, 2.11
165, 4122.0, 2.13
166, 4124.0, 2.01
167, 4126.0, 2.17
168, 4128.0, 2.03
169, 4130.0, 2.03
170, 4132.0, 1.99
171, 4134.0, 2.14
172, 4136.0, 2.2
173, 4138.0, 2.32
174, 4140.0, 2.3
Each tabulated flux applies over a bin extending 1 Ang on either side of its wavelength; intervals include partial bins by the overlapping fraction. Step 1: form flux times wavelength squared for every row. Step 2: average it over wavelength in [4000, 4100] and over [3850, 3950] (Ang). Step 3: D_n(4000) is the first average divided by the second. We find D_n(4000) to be 1.89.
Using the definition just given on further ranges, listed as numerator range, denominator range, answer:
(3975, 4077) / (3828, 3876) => 2.19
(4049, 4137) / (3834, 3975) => 1.93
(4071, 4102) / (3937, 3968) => 1.80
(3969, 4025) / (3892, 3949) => 1.52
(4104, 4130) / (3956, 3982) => 1.97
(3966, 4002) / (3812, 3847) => 1.67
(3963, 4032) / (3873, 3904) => 1.46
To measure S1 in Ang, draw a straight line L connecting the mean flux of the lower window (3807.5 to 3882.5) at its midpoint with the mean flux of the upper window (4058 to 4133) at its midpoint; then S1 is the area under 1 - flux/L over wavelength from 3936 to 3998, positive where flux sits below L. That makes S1 7.4 Ang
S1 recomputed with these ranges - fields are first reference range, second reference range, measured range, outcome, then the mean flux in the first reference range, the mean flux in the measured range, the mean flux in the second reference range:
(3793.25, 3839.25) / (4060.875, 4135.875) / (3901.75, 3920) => -1.7 Ang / 1.08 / 1.55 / 2.08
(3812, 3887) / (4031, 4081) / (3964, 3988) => 6.5 Ang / 1.07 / 1.24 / 2.09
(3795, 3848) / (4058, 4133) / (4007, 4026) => -4.5 Ang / 1.08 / 2.21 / 2.07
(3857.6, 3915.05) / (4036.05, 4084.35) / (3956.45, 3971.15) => 5.8 Ang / 1.3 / 0.996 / 2.08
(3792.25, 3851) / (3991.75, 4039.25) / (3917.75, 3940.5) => 9.2 Ang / 1.09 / 1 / 2.17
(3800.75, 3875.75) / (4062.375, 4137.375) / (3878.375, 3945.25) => 4.8 Ang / 1.08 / 1.26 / 2.08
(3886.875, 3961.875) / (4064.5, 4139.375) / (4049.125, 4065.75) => -1.2 Ang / 1.33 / 2.03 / 2.09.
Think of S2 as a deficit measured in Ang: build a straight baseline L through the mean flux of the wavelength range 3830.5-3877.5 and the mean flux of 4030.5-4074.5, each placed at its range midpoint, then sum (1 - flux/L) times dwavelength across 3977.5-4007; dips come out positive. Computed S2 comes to -2.4 Ang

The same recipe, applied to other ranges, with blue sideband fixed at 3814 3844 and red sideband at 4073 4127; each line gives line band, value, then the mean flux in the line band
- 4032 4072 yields -4.5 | 2.1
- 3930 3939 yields 5.2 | 0.599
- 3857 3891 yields 0.9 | 1.14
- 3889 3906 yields -2.5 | 1.45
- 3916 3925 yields -0.9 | 1.5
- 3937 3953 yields 2.1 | 1.27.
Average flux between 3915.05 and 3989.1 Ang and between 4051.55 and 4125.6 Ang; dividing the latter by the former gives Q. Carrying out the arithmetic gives 1.67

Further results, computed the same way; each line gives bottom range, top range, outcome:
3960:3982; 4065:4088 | 1.95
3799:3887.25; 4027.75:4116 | 1.92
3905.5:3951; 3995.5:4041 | 1.77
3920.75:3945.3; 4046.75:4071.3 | 2.10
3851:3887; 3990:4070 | 1.93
